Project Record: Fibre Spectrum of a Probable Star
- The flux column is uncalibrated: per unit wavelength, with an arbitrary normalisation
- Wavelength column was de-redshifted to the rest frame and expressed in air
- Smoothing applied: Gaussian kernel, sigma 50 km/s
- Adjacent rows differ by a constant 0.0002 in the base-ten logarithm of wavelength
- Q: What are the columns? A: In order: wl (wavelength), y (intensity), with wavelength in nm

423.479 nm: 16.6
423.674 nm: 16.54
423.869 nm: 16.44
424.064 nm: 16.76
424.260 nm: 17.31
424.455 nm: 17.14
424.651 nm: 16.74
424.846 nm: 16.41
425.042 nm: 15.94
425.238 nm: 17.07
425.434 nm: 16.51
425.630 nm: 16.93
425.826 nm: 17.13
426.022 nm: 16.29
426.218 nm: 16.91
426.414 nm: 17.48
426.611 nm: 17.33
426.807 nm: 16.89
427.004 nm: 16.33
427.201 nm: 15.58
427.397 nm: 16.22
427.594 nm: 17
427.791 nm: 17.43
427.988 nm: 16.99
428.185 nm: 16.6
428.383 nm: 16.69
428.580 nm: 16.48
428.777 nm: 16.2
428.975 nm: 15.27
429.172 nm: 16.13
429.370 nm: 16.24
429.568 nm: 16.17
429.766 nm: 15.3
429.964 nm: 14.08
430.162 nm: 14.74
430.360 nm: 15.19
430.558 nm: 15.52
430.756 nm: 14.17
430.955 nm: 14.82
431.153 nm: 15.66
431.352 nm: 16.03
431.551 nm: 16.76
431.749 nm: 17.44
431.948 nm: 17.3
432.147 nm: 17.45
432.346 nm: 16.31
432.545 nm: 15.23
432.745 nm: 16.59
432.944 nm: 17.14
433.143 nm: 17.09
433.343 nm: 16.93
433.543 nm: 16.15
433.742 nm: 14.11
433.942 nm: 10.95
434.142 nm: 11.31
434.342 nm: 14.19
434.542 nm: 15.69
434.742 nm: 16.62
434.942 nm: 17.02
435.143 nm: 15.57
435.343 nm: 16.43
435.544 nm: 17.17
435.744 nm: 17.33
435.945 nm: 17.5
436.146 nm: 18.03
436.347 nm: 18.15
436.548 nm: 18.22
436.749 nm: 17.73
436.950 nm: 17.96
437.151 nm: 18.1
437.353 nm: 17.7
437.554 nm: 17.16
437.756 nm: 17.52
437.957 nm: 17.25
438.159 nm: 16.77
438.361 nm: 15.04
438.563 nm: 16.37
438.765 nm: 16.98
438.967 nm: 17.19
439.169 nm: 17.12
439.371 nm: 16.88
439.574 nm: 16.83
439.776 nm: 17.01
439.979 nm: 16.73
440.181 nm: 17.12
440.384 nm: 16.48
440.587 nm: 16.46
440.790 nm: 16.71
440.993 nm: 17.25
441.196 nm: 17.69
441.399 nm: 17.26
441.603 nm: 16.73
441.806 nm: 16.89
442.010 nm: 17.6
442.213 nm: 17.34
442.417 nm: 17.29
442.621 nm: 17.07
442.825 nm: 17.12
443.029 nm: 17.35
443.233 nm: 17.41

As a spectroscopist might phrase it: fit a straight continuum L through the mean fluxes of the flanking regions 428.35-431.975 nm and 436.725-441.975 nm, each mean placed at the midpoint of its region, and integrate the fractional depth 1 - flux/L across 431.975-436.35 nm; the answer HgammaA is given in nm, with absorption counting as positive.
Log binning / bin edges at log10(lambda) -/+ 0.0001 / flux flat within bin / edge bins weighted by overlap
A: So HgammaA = 0.08 nm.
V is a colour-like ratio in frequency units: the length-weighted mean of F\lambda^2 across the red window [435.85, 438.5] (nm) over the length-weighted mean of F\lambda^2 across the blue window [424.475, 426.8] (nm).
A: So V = 1.10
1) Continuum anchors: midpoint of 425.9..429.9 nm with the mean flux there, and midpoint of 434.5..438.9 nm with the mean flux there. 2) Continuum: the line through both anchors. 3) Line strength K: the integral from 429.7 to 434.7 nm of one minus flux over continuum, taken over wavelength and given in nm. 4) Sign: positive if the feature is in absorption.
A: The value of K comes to 0.39 nm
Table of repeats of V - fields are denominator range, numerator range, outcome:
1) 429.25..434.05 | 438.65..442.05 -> 1.12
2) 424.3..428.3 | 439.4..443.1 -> 1.09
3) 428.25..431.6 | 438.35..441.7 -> 1.13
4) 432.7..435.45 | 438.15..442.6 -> 1.13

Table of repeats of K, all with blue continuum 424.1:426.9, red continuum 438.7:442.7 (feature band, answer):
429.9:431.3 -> 0.16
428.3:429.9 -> 0.08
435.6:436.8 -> -0.06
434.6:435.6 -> 0.03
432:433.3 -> 0.02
